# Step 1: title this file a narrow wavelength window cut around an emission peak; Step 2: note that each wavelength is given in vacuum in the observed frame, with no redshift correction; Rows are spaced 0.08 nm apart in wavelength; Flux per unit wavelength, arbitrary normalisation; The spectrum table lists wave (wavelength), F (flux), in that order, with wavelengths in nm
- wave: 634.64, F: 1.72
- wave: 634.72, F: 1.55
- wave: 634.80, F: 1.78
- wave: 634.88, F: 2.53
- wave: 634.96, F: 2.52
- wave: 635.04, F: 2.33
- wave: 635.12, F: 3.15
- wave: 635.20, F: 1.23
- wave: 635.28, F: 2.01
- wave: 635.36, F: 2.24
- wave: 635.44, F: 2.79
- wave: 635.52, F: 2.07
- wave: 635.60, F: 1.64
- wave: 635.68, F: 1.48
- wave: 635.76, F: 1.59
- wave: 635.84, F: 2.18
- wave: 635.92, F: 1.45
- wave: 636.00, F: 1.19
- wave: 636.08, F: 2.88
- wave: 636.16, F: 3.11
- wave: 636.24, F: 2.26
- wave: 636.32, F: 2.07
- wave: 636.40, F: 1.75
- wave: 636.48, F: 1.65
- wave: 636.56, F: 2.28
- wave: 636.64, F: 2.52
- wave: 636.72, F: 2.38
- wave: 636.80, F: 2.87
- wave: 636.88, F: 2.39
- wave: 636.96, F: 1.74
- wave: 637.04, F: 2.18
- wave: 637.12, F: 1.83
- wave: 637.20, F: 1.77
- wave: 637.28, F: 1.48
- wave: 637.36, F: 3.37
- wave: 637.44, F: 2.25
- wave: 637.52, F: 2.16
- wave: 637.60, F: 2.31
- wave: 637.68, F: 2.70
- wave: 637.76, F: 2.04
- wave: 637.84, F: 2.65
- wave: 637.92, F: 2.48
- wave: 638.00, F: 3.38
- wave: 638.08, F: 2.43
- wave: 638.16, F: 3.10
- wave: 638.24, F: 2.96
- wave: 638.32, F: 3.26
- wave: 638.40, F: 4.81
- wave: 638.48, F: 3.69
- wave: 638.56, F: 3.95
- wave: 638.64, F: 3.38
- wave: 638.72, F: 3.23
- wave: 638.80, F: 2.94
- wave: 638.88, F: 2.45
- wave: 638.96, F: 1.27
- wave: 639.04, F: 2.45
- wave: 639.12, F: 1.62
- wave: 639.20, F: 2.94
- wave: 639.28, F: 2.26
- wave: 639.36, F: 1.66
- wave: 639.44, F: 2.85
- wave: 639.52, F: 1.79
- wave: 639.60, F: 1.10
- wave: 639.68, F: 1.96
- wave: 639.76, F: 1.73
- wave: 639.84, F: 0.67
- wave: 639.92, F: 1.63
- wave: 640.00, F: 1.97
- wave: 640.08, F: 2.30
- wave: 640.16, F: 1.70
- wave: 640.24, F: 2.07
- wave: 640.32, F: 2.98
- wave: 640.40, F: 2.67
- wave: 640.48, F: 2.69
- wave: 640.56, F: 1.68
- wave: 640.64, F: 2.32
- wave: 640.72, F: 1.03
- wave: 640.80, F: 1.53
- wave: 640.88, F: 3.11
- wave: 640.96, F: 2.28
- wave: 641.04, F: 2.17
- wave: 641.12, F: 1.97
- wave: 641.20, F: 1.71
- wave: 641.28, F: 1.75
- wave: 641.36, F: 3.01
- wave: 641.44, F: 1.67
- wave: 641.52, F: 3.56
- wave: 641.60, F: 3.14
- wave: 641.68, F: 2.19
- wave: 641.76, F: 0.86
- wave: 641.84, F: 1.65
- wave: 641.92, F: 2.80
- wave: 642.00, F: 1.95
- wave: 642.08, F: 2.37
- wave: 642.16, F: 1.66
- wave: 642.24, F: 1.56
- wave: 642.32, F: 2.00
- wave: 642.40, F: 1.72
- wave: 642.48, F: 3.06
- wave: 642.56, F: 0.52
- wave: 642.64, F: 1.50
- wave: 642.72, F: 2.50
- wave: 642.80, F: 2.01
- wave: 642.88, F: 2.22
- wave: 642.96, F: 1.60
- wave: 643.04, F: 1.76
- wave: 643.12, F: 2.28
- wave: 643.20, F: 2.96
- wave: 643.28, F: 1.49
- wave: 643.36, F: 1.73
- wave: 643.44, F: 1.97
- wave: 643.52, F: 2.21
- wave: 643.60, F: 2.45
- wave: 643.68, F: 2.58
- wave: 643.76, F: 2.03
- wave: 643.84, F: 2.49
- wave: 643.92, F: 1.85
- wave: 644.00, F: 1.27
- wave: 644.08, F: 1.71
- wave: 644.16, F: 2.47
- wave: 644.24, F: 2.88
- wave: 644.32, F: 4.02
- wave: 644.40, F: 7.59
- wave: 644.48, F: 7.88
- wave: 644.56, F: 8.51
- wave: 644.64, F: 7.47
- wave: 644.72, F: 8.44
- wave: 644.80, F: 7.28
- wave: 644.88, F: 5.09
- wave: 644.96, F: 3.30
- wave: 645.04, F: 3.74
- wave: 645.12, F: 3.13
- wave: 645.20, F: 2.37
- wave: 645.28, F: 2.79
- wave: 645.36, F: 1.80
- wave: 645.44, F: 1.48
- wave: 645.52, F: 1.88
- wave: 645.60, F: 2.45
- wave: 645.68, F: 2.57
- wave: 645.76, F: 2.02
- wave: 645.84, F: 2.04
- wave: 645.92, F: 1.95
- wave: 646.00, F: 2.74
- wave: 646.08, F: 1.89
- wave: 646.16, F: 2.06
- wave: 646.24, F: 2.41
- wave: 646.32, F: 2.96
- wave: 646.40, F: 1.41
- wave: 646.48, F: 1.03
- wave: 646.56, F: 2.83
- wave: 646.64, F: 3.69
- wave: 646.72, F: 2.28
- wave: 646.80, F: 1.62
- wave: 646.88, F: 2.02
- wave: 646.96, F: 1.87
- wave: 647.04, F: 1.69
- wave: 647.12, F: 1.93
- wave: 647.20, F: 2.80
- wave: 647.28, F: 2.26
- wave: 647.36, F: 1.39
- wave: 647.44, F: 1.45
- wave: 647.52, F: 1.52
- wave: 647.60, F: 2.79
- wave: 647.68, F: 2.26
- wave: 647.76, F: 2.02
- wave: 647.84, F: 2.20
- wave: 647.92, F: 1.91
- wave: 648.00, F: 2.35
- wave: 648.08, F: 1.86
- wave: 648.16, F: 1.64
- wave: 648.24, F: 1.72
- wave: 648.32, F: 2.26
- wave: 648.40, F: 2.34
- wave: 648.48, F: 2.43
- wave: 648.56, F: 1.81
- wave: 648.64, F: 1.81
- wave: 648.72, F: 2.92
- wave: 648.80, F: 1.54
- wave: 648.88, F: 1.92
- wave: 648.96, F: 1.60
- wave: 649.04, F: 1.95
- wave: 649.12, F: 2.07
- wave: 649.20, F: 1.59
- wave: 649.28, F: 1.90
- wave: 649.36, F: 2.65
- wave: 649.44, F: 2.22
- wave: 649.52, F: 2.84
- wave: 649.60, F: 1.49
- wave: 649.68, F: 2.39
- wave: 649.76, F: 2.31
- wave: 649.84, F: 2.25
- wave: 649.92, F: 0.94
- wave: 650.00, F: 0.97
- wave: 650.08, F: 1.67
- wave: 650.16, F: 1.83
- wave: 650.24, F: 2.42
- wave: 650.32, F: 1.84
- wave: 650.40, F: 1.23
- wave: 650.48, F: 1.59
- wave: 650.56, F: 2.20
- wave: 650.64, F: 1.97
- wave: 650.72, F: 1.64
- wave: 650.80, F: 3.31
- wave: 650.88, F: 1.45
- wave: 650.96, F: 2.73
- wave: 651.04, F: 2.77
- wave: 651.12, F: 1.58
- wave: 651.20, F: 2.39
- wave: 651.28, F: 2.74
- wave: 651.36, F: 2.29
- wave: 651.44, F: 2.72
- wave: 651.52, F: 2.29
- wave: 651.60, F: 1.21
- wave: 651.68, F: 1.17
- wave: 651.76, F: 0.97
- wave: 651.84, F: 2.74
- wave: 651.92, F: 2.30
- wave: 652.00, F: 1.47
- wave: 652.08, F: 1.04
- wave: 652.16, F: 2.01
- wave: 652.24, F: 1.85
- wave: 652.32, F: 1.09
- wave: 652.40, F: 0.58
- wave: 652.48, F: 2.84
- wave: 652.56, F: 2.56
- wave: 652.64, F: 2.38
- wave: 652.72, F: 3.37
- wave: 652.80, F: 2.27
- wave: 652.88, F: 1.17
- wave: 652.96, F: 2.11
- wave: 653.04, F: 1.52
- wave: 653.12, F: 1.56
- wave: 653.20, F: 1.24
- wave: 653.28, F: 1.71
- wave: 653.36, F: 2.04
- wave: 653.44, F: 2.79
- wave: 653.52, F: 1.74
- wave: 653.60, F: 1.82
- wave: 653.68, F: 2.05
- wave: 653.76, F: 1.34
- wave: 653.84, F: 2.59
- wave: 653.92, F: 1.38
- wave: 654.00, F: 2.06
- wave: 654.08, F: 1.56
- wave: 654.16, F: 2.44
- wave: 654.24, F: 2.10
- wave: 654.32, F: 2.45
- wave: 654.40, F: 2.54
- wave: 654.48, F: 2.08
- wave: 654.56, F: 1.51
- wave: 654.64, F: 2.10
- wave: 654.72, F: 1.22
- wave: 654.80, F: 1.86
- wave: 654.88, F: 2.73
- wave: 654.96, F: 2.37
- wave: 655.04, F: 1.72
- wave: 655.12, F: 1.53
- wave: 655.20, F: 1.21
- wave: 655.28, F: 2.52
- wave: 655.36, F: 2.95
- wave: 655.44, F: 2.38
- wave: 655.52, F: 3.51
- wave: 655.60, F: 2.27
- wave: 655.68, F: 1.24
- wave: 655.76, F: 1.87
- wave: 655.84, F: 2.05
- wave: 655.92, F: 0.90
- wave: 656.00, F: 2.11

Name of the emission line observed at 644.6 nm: [O III]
